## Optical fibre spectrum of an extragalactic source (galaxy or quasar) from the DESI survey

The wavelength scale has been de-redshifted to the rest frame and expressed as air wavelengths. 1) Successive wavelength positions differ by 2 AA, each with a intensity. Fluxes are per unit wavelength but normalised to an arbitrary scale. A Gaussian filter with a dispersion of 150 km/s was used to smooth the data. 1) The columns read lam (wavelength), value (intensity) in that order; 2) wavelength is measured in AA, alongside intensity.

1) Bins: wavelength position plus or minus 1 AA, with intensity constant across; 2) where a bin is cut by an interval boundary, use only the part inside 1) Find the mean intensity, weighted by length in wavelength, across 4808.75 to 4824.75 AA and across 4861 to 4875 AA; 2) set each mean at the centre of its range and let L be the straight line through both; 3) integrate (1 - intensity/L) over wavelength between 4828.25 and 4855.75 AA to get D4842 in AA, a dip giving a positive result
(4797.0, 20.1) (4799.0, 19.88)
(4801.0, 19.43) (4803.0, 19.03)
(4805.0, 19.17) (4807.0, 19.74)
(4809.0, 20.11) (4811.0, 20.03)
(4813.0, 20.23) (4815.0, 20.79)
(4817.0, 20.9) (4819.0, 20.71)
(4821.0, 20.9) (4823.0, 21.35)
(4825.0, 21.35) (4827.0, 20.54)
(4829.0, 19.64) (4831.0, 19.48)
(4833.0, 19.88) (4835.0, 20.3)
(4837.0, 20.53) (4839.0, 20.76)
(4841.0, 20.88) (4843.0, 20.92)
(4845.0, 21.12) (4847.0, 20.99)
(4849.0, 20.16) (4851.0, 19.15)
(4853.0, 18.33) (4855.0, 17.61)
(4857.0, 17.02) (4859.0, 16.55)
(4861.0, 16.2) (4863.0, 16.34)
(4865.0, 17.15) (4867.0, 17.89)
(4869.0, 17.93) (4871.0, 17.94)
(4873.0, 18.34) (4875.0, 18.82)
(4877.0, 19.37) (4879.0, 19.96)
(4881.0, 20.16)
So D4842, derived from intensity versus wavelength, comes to -1.2 AA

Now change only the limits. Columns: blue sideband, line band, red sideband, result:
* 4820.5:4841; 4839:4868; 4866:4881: 1.3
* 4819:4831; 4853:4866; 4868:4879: 1.5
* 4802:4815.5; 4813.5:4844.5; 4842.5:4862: -2.0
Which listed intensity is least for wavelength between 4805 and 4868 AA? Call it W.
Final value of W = 16.2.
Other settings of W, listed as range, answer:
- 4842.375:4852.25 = 19.15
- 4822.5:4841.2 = 19.48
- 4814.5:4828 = 20.54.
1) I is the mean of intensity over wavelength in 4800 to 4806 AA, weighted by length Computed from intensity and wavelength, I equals 19.2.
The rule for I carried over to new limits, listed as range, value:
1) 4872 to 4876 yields 18.6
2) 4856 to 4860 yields 16.8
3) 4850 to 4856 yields 18.4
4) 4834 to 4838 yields 20.4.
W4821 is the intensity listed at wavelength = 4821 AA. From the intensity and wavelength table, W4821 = 20.9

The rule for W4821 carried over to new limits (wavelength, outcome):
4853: 18.33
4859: 16.55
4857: 17.02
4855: 17.61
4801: 19.43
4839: 20.76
